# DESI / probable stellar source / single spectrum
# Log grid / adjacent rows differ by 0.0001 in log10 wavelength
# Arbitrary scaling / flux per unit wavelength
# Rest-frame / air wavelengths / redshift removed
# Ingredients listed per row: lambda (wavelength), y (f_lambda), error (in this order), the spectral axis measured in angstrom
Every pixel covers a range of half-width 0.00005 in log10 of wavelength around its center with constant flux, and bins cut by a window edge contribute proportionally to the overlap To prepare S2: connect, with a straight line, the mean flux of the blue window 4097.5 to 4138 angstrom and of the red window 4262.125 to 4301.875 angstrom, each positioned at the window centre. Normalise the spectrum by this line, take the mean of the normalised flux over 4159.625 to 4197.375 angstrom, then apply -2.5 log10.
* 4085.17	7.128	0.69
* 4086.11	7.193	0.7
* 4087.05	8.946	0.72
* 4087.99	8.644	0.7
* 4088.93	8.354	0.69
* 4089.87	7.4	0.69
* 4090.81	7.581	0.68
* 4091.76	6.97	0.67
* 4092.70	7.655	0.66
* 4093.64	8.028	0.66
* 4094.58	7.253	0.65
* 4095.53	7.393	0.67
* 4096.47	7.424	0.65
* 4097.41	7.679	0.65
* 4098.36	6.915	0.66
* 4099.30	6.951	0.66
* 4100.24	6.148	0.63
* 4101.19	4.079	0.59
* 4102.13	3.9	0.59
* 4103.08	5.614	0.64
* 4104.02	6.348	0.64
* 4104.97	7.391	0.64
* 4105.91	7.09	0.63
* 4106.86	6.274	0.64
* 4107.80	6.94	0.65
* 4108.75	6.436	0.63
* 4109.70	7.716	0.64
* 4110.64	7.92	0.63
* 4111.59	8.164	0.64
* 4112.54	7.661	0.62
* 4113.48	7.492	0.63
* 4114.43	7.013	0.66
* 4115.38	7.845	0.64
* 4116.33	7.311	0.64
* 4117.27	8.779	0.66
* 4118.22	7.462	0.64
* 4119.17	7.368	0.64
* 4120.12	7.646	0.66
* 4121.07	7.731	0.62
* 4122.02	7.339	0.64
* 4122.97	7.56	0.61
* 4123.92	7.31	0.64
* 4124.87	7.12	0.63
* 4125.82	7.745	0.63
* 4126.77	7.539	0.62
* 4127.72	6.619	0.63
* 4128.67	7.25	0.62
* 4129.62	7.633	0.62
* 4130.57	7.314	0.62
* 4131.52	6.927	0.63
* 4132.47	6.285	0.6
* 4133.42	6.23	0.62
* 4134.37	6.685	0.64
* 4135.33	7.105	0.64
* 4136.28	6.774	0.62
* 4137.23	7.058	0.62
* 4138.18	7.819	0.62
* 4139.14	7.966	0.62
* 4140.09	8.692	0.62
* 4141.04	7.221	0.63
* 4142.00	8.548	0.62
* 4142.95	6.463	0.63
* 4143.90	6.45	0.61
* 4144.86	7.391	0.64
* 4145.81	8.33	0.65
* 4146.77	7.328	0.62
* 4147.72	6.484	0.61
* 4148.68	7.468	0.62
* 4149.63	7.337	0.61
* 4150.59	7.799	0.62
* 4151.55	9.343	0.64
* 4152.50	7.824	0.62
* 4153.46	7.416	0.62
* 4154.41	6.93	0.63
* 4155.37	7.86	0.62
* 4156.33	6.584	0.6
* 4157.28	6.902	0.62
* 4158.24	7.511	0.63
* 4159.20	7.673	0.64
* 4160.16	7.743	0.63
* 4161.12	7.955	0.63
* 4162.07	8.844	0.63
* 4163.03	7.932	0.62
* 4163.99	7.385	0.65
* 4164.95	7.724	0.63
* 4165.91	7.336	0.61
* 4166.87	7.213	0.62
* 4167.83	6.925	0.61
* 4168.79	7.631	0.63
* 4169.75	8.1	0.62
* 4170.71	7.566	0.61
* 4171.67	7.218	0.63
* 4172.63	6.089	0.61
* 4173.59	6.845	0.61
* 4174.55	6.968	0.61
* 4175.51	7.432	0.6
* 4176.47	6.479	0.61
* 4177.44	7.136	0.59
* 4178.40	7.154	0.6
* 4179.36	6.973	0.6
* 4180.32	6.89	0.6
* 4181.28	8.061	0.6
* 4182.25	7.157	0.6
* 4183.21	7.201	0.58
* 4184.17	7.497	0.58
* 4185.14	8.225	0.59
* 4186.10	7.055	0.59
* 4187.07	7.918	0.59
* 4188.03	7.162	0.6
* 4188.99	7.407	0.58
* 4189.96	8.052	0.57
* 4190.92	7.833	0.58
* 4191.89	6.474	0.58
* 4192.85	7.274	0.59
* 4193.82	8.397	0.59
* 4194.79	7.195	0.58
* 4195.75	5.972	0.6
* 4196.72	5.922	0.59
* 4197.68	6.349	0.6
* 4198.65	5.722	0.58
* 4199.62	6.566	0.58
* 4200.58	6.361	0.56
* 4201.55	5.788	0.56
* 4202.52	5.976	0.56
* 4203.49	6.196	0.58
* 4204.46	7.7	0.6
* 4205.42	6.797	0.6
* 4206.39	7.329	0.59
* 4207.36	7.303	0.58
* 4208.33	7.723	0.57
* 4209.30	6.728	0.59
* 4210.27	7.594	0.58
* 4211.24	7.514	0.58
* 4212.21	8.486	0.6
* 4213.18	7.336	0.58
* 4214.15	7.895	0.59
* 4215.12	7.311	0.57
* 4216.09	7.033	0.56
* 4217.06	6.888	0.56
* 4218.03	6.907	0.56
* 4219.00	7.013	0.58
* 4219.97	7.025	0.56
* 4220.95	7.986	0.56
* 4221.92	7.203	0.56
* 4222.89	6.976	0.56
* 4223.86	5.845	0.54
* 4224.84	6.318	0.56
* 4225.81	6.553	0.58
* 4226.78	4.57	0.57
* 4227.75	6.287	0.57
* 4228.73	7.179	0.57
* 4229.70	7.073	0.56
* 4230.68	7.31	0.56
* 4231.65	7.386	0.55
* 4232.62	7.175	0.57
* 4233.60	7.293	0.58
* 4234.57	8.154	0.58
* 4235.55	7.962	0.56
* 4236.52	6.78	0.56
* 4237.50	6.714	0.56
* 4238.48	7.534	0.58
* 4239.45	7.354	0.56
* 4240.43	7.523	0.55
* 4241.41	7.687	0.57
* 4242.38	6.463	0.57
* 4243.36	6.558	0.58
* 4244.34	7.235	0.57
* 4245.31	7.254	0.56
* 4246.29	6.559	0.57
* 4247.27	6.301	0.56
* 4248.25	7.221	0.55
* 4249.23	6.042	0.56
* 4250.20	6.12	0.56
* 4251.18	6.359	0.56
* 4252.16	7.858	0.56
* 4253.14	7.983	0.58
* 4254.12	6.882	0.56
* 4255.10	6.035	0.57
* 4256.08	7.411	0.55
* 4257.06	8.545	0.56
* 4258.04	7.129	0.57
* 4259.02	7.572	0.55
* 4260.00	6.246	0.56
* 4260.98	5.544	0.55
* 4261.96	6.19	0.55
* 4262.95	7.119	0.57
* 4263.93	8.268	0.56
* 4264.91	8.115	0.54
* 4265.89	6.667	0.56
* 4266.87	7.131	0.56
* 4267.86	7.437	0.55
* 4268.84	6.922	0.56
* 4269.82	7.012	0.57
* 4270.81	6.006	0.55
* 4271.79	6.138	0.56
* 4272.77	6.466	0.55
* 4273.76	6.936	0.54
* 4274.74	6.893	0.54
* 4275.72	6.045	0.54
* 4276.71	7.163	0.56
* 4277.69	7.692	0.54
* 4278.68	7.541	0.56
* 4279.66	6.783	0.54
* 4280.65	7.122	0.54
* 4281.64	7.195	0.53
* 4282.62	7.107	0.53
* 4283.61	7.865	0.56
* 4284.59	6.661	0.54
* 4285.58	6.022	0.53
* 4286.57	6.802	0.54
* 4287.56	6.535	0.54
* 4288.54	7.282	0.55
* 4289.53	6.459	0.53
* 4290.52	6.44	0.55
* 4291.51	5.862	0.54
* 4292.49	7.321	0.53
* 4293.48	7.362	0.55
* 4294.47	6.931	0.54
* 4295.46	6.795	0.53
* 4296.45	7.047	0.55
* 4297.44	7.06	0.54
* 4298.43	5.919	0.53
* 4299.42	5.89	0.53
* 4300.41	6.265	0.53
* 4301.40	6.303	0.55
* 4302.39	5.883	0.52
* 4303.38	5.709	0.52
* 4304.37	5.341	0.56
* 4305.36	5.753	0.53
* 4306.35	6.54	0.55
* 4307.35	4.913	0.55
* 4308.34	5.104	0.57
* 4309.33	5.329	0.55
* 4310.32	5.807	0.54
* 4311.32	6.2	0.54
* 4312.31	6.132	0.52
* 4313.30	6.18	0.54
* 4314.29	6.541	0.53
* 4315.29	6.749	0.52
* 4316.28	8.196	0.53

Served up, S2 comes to -0.057 mag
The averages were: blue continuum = 7.03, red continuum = 6.86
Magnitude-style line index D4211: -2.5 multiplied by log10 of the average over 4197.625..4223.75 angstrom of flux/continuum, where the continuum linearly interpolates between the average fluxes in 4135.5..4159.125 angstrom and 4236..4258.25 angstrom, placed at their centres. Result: 0.03 mag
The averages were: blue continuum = 7.48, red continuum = 7.02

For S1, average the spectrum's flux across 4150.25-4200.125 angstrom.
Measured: 7.32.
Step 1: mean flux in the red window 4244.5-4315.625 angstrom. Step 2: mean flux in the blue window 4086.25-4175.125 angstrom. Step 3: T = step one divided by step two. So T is 0.91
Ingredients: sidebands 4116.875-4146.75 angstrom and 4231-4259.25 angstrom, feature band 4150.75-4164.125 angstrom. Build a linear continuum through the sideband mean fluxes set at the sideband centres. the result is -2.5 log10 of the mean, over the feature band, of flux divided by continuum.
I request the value -0.06 mag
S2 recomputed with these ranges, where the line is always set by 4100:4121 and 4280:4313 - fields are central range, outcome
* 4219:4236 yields -0.057 mag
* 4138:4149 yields -0.097 mag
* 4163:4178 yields -0.070 mag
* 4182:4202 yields -0.050 mag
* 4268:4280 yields -0.060 mag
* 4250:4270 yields -0.094 mag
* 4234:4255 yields -0.081 mag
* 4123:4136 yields -0.027 mag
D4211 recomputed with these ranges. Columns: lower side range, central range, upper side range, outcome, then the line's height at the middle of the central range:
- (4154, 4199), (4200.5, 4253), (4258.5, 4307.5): 0.00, 7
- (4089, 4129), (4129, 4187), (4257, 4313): -0.06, 7.01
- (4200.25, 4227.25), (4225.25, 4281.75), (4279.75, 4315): -0.05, 6.68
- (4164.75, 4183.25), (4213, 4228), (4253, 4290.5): 0.04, 7.08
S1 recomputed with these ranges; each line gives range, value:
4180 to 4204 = 6.98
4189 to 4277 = 6.97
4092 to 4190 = 7.29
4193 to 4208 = 6.66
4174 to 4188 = 7.29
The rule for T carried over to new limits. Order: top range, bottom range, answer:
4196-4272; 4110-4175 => 0.94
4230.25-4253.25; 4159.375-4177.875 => 0.96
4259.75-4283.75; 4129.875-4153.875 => 0.94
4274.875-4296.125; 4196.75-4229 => 1.01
